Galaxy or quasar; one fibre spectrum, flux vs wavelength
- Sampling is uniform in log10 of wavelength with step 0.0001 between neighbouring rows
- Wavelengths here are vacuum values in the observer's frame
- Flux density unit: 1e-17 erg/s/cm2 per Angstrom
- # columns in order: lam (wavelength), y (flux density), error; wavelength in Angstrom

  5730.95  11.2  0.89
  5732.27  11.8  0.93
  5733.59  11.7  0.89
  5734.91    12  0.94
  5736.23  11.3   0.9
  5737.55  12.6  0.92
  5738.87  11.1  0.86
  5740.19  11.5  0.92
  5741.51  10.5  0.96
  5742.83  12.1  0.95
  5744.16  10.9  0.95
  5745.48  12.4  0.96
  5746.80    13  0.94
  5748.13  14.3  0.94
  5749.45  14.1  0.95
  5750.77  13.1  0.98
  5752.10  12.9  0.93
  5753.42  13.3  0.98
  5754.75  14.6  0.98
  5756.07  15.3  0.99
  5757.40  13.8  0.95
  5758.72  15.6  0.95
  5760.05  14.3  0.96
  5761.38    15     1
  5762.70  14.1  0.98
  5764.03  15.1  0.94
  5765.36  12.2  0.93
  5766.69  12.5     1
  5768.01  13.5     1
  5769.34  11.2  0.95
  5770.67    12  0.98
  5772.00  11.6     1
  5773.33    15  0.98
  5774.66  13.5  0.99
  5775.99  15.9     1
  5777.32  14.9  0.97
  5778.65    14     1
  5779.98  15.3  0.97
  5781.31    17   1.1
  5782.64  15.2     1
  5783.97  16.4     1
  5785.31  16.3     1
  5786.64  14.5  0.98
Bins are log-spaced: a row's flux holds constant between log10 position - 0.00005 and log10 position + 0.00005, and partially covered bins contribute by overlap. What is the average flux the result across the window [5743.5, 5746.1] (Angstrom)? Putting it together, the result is 11.7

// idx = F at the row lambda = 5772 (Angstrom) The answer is 11.6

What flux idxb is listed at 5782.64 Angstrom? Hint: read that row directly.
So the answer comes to 15.2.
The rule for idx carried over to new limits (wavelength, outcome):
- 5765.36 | 12.2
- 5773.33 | 15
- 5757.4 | 13.8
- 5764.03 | 15.1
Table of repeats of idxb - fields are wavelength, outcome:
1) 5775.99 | 15.9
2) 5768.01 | 13.5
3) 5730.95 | 11.2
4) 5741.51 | 10.5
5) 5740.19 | 11.5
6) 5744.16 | 10.9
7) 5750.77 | 13.1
